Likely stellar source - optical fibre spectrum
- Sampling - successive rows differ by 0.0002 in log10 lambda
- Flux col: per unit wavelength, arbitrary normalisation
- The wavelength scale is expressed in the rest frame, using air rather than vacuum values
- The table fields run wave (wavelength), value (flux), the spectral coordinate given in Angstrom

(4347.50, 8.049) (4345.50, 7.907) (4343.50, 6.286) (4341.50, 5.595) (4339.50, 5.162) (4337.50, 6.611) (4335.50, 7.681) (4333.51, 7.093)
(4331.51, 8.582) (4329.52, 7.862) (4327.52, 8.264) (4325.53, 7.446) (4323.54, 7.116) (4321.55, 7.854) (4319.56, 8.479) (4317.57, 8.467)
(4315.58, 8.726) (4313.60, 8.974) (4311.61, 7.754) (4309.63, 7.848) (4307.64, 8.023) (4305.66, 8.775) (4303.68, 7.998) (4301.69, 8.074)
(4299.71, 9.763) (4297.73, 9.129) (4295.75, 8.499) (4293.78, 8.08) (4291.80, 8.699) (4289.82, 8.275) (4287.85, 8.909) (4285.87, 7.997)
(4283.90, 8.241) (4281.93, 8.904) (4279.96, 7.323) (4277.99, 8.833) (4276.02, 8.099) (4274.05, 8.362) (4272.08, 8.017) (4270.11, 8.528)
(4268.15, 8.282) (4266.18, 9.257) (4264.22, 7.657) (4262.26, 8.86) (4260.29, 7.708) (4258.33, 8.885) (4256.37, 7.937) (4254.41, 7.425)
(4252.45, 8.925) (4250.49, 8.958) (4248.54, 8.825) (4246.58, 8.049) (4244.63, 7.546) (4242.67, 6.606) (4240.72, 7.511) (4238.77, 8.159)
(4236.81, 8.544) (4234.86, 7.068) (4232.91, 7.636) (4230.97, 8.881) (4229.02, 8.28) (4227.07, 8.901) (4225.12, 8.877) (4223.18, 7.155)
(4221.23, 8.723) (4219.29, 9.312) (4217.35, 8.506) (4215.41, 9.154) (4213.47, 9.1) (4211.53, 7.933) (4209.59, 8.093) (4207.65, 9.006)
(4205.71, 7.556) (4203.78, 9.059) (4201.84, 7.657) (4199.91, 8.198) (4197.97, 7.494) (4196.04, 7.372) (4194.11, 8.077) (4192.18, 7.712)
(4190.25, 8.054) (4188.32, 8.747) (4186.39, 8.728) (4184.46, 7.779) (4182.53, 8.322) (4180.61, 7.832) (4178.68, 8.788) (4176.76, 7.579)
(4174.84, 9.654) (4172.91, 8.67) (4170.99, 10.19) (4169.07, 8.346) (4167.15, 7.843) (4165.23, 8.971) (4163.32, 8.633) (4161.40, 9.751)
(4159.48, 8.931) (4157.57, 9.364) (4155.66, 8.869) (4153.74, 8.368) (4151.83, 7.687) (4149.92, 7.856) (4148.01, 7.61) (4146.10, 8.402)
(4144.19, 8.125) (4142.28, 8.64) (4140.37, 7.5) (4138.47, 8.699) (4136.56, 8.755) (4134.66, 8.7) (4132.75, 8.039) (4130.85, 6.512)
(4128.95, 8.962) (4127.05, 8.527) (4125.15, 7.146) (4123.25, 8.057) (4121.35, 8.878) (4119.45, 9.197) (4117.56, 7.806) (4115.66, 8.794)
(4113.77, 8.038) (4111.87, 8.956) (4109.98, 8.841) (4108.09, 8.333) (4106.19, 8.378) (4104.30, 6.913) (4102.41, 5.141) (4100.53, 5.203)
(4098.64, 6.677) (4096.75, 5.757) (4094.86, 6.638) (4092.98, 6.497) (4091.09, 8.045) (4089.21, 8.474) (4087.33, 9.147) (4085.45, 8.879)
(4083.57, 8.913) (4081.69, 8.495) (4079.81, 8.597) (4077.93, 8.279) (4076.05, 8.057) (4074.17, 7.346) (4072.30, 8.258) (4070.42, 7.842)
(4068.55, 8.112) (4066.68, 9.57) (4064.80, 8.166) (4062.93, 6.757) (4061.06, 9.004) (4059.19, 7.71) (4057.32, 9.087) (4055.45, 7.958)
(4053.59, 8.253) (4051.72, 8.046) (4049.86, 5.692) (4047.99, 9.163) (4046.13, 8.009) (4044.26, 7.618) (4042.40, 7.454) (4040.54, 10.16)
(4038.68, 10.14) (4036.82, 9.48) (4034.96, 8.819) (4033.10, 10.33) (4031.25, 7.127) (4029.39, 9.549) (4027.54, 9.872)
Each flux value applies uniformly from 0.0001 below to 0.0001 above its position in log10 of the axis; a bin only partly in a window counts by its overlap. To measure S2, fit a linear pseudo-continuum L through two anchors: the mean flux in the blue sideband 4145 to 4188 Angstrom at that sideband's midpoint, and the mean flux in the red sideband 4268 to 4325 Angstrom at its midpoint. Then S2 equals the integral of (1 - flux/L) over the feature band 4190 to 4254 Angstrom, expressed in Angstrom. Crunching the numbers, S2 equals 1.9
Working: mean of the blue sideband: 8.55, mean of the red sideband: 8.34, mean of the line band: 8.21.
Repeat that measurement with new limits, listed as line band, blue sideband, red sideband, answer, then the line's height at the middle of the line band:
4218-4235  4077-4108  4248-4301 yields -0.4 Angstrom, 8.21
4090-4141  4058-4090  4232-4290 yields 3.4 Angstrom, 8.3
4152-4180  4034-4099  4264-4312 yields -1.8 Angstrom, 8.26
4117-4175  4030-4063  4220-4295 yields -0.9 Angstrom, 8.34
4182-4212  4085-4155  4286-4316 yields 0.1 Angstrom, 8.14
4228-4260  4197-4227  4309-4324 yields 1.0 Angstrom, 8.34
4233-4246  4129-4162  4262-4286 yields 1.2 Angstrom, 8.34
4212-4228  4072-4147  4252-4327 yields -1.0 Angstrom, 8.18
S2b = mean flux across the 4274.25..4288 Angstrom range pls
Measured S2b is 8.3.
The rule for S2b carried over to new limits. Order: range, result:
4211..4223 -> 8.71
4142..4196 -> 8.46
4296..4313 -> 8.43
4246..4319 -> 8.41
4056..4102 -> 7.86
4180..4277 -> 8.23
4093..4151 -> 7.82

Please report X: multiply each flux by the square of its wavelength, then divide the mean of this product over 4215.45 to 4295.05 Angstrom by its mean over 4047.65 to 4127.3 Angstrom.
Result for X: 1.13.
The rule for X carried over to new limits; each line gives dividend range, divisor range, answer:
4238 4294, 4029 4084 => 1.09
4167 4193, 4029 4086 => 1.07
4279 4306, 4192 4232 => 1.05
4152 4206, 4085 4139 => 1.11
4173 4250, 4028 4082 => 1.06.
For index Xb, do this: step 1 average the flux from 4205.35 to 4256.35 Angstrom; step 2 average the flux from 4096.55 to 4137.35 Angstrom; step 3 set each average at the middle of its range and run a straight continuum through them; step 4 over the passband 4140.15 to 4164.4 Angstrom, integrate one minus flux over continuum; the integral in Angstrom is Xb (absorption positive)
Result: -1.5 Angstrom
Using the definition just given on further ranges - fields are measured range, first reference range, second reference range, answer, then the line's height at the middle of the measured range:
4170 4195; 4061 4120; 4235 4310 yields -1.18 Angstrom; 8.09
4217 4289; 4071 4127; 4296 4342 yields -3.30 Angstrom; 7.9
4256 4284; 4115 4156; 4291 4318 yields 0.31 Angstrom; 8.43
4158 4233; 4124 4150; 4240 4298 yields -2.58 Angstrom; 8.18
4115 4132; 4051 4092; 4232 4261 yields 0.05 Angstrom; 8.22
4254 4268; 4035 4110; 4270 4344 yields -0.49 Angstrom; 8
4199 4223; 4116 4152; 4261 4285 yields -0.59 Angstrom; 8.28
